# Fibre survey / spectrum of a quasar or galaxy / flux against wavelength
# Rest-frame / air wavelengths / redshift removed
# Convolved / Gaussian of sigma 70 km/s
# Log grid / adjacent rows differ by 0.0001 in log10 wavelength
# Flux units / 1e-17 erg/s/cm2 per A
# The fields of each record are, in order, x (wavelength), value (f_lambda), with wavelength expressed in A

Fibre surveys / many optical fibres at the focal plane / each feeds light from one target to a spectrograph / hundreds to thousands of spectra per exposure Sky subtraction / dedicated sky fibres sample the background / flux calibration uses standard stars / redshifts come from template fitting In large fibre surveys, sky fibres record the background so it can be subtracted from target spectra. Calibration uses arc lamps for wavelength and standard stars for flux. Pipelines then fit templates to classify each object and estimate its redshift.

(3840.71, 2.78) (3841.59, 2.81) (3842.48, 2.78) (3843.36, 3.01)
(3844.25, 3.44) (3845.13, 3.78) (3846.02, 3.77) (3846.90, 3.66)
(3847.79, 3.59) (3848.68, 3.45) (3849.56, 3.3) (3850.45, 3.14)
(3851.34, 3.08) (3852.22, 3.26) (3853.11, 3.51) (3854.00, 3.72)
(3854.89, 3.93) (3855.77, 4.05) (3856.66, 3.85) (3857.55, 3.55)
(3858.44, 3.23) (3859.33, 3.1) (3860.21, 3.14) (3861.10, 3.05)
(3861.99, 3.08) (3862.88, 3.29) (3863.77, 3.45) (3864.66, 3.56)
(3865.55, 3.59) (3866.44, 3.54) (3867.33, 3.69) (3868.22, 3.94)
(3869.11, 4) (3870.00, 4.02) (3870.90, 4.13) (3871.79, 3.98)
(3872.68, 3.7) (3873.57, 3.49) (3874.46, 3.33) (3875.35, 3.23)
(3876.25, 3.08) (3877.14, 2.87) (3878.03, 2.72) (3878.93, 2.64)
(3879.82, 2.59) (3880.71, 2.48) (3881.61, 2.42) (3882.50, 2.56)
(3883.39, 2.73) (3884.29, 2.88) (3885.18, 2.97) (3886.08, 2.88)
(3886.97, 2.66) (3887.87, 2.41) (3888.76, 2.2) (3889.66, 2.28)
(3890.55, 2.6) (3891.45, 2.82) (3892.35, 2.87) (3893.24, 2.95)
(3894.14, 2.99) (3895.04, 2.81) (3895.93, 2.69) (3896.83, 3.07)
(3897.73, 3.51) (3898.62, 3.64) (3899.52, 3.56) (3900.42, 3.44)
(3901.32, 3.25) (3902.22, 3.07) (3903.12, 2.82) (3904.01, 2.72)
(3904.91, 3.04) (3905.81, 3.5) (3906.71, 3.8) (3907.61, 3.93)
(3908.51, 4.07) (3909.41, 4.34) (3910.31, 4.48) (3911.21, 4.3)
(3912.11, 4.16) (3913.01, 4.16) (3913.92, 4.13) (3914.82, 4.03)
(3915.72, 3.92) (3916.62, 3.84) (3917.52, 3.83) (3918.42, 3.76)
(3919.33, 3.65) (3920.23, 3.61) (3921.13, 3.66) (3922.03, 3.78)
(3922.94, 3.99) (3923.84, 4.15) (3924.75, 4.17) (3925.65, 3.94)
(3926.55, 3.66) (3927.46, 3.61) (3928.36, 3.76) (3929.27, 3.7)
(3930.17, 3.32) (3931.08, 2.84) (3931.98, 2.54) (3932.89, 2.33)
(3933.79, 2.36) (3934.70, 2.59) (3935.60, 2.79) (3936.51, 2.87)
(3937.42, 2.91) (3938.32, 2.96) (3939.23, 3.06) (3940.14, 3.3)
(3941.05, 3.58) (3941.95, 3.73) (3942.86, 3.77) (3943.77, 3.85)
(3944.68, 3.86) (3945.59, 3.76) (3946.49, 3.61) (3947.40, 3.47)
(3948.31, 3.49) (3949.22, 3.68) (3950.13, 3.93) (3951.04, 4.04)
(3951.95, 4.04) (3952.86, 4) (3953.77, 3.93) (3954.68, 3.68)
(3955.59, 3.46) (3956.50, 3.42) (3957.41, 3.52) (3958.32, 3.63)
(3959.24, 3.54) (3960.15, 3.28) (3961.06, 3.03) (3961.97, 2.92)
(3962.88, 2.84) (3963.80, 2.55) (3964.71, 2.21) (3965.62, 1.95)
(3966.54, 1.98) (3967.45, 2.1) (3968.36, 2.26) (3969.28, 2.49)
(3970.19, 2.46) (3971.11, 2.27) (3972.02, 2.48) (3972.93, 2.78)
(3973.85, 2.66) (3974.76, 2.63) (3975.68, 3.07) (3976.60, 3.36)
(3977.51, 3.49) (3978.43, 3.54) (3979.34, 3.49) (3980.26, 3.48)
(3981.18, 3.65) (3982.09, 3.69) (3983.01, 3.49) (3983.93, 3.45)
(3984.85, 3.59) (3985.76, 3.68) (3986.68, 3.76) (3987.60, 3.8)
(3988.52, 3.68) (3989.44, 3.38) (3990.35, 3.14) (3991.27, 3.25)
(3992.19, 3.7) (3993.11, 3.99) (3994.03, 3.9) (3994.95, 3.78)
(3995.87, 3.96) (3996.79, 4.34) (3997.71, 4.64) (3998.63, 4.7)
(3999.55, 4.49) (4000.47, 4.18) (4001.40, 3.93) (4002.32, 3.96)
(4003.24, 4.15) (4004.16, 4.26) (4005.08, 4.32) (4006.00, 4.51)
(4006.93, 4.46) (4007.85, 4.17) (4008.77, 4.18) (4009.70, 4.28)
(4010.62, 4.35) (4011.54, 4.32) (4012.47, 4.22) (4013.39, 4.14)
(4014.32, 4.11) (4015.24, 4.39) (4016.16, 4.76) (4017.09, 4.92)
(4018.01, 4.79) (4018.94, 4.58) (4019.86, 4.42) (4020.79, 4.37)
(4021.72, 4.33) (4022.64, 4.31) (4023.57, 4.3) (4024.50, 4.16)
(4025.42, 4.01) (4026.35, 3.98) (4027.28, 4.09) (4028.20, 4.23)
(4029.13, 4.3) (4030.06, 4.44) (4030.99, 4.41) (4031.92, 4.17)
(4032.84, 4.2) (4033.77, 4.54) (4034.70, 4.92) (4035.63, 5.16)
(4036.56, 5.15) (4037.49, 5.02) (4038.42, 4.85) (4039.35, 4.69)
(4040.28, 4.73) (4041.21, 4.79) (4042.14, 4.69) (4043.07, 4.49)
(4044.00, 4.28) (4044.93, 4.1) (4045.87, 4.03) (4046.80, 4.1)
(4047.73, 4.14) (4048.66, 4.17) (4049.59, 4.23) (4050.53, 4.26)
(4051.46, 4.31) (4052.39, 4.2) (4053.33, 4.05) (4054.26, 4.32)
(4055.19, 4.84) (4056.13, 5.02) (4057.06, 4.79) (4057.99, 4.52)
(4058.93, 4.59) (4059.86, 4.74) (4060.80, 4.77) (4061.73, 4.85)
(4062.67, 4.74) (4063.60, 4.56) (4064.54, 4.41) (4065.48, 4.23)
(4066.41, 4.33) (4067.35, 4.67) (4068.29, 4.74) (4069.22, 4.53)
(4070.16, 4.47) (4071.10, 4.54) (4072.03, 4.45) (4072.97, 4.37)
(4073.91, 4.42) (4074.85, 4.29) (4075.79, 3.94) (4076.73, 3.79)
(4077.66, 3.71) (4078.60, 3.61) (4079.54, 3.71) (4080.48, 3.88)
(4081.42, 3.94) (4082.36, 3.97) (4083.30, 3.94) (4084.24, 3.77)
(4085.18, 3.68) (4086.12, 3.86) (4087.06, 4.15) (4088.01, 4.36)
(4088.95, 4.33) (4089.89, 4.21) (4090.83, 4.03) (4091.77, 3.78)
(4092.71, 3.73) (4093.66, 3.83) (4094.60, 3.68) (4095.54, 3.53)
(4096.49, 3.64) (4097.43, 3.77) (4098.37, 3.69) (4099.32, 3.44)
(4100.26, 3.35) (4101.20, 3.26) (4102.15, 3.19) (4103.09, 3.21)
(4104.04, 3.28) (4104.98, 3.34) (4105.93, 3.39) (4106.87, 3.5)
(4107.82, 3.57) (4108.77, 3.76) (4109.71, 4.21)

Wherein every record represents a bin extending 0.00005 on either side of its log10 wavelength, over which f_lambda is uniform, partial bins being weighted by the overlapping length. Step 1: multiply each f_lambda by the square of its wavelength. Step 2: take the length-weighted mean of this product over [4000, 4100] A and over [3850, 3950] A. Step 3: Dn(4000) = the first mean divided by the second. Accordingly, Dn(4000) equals 1.37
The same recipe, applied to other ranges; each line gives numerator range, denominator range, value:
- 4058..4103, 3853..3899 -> 1.42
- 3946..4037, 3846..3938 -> 1.19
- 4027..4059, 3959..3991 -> 1.53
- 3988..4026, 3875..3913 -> 1.43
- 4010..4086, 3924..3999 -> 1.37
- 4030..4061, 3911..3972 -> 1.42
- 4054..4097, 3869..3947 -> 1.38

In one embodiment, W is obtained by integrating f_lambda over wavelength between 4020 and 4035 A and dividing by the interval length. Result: 4.29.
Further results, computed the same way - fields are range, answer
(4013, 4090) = 4.37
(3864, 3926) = 3.39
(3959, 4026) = 3.67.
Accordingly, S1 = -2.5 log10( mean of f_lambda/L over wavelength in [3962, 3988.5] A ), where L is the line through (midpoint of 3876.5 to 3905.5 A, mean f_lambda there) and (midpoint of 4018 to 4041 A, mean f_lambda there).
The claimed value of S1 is 0.28 mag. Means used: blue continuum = 2.85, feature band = 2.98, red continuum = 4.48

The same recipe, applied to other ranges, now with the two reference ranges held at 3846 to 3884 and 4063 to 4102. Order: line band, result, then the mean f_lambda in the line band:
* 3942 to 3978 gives 0.15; 3.17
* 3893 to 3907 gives 0.09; 3.18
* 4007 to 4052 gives -0.15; 4.41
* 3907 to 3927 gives -0.14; 3.98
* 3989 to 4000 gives -0.06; 3.94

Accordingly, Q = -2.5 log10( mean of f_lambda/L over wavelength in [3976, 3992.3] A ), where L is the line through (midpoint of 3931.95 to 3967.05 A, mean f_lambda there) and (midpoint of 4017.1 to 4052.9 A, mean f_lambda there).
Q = 0.06 mag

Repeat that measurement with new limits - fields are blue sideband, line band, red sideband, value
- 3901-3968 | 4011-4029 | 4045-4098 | -0.11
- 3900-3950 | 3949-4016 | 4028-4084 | 0.10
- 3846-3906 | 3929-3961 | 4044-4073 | 0.09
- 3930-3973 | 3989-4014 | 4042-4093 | -0.14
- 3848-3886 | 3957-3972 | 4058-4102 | 0.34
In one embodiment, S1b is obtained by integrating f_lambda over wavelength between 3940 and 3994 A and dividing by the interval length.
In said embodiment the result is 3.31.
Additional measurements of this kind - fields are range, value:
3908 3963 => 3.59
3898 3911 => 3.56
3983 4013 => 4.01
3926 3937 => 3.04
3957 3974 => 2.68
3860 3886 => 3.24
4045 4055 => 4.2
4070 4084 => 4.06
